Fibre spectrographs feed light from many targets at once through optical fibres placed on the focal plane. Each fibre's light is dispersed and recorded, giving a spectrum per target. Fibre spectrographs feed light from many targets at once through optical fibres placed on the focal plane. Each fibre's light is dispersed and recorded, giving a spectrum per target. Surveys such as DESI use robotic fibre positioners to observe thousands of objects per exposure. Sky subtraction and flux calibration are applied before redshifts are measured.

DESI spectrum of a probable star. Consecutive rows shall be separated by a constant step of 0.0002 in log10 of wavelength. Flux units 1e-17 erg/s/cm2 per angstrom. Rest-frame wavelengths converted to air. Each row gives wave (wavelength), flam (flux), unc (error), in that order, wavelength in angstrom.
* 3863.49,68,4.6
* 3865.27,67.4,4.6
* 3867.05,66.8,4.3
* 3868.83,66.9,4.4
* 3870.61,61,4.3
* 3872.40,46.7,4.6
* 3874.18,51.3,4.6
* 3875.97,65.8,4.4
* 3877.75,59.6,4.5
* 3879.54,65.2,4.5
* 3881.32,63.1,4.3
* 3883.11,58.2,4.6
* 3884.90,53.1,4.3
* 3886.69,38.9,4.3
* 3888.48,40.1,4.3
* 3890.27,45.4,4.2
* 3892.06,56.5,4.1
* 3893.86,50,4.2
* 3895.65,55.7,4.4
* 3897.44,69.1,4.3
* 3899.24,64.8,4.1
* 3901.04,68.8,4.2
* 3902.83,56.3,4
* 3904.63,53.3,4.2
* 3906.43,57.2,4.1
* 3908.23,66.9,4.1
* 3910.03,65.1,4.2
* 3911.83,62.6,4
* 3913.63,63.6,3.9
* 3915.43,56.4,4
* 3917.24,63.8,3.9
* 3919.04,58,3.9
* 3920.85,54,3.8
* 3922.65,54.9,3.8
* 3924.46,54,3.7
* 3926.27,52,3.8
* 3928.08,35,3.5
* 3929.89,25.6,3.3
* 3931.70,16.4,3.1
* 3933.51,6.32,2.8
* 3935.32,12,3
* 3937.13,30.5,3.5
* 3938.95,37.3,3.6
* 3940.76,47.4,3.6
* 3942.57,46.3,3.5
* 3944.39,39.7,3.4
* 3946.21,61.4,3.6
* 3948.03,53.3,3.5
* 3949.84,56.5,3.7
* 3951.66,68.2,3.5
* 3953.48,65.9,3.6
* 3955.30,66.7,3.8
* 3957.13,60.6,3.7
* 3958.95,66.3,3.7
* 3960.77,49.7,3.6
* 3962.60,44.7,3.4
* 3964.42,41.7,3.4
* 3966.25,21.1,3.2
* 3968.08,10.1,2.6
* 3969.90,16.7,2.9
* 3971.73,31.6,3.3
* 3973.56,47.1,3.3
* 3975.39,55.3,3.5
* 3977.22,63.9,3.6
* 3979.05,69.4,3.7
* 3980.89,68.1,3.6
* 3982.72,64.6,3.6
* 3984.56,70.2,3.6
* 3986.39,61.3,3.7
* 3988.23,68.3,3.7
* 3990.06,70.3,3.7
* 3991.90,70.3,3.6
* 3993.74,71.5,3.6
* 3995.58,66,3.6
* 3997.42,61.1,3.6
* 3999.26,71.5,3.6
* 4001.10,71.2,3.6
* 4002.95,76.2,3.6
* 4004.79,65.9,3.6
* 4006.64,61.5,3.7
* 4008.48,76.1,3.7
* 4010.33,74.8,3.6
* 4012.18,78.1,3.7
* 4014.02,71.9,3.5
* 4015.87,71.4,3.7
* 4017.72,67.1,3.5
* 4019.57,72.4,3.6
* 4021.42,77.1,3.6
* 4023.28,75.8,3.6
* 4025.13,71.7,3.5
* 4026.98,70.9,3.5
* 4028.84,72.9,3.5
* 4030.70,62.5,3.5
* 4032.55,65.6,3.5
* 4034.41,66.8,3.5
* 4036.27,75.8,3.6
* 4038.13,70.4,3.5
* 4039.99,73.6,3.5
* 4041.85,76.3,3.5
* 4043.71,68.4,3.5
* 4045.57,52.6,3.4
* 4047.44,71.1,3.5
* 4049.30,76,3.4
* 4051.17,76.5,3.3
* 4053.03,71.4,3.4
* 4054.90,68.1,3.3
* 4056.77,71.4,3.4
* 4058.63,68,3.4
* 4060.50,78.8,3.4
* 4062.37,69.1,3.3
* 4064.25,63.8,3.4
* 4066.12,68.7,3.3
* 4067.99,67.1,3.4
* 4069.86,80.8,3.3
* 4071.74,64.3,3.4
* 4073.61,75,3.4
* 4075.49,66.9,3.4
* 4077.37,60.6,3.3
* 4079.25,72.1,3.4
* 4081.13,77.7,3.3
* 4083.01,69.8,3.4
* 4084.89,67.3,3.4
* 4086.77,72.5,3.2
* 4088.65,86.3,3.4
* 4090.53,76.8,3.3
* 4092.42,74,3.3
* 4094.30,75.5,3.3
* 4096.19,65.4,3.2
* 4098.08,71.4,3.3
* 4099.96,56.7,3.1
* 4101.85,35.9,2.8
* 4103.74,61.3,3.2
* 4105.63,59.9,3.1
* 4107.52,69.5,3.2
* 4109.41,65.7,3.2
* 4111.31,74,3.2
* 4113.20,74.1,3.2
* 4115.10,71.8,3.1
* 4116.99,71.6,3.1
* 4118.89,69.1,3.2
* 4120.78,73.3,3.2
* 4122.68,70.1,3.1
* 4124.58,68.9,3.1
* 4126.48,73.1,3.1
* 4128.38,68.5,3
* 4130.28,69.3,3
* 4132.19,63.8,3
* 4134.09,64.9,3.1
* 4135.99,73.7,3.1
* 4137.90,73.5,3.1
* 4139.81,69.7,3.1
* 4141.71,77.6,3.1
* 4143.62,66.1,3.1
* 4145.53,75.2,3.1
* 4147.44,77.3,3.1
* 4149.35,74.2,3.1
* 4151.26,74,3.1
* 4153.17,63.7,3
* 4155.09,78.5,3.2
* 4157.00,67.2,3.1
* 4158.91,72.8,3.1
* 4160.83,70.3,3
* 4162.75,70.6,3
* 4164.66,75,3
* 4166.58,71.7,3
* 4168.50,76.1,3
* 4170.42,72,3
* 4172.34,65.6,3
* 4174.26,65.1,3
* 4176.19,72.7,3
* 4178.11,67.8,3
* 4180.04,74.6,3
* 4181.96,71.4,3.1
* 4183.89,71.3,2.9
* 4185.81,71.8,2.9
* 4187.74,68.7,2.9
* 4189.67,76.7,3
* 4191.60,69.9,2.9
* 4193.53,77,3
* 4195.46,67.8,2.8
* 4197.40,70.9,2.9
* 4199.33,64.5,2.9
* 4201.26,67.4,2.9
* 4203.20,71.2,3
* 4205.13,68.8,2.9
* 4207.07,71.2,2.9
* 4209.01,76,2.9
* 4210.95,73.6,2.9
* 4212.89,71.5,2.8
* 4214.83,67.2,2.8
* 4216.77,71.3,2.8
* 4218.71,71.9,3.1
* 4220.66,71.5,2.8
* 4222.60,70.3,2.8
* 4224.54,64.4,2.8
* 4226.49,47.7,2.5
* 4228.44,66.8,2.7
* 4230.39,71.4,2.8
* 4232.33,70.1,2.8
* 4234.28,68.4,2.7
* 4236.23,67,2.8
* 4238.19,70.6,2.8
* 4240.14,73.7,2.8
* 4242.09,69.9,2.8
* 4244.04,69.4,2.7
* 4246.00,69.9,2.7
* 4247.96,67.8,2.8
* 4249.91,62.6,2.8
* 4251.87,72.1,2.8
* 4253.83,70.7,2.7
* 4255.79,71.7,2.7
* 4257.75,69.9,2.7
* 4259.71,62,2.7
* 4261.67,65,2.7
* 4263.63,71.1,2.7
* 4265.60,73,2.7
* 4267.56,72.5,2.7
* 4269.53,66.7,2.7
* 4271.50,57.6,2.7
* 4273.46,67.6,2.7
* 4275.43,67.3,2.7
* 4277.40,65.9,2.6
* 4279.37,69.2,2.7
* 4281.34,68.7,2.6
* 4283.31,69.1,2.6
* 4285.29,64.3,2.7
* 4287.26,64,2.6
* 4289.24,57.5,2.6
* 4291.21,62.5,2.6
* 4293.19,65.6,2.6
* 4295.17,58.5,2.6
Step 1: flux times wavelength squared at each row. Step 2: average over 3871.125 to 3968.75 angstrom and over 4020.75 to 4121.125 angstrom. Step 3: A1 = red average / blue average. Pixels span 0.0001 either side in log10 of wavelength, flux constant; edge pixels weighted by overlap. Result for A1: 1.49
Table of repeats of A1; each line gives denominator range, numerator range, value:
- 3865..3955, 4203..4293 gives 1.53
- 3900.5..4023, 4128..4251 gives 1.40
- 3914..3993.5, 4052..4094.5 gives 1.53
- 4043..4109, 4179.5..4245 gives 1.08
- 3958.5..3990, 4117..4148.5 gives 1.52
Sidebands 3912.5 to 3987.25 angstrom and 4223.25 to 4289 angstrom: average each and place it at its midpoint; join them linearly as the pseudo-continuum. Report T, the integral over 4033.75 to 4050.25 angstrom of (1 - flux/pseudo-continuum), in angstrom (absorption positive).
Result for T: -5.0 angstrom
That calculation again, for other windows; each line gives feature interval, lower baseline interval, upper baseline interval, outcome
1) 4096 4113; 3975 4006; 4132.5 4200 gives 1.8 angstrom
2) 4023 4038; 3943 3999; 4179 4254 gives -2.8 angstrom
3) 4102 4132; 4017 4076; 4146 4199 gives 1.2 angstrom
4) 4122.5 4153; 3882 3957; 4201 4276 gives -3.8 angstrom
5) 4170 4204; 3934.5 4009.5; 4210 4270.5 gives -2.2 angstrom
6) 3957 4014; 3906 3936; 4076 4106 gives -3.8 angstrom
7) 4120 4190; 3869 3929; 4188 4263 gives -5.0 angstrom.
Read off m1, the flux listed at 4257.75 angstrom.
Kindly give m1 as 69.9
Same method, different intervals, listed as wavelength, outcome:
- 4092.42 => 74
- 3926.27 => 52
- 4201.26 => 67.4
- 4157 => 67.2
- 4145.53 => 75.2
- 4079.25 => 72.1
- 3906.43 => 57.2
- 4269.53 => 66.7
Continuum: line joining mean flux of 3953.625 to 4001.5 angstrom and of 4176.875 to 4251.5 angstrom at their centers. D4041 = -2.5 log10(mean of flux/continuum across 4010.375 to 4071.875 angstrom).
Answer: -0.187 mag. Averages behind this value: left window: 56.2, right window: 69.6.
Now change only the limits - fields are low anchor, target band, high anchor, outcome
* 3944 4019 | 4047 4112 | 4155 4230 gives -0.08 mag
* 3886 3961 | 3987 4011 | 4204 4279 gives -0.24 mag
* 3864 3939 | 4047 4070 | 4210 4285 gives -0.19 mag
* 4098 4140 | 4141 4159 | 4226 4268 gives -0.08 mag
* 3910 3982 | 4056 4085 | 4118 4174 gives -0.13 mag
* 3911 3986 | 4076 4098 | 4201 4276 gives -0.24 mag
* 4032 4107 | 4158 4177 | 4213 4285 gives -0.04 mag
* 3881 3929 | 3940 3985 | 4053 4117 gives 0.18 mag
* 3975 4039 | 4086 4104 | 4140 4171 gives 0.06 mag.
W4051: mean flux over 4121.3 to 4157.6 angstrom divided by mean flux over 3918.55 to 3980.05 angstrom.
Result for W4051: 1.59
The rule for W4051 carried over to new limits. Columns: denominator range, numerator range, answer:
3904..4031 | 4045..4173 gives 1.24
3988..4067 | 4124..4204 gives 1.01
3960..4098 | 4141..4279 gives 1.05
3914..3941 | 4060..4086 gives 1.73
